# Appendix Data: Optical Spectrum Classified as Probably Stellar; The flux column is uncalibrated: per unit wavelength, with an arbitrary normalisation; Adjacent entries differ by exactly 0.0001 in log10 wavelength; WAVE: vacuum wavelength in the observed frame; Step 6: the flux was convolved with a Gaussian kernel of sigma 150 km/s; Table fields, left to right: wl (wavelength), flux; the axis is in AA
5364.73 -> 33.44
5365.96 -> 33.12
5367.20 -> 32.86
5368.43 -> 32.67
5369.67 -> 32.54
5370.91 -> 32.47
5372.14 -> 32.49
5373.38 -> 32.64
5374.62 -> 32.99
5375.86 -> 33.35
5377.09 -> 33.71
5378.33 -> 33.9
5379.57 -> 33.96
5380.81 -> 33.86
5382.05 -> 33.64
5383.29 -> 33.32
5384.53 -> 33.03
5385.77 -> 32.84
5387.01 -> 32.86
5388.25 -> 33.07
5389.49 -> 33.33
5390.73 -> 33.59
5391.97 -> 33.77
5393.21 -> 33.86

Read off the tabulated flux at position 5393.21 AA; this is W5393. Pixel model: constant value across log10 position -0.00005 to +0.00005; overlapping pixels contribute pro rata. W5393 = 33.86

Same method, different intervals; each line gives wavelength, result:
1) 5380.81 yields 33.86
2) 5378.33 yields 33.9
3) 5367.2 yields 32.86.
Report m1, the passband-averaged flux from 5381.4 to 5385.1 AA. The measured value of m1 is 33.3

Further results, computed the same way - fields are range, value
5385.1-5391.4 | 33.2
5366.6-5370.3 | 32.7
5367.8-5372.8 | 32.6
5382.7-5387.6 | 33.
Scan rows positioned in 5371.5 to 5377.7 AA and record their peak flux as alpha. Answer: 33.71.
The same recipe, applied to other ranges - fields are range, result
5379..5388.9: 33.96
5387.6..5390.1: 33.33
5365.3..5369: 33.12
